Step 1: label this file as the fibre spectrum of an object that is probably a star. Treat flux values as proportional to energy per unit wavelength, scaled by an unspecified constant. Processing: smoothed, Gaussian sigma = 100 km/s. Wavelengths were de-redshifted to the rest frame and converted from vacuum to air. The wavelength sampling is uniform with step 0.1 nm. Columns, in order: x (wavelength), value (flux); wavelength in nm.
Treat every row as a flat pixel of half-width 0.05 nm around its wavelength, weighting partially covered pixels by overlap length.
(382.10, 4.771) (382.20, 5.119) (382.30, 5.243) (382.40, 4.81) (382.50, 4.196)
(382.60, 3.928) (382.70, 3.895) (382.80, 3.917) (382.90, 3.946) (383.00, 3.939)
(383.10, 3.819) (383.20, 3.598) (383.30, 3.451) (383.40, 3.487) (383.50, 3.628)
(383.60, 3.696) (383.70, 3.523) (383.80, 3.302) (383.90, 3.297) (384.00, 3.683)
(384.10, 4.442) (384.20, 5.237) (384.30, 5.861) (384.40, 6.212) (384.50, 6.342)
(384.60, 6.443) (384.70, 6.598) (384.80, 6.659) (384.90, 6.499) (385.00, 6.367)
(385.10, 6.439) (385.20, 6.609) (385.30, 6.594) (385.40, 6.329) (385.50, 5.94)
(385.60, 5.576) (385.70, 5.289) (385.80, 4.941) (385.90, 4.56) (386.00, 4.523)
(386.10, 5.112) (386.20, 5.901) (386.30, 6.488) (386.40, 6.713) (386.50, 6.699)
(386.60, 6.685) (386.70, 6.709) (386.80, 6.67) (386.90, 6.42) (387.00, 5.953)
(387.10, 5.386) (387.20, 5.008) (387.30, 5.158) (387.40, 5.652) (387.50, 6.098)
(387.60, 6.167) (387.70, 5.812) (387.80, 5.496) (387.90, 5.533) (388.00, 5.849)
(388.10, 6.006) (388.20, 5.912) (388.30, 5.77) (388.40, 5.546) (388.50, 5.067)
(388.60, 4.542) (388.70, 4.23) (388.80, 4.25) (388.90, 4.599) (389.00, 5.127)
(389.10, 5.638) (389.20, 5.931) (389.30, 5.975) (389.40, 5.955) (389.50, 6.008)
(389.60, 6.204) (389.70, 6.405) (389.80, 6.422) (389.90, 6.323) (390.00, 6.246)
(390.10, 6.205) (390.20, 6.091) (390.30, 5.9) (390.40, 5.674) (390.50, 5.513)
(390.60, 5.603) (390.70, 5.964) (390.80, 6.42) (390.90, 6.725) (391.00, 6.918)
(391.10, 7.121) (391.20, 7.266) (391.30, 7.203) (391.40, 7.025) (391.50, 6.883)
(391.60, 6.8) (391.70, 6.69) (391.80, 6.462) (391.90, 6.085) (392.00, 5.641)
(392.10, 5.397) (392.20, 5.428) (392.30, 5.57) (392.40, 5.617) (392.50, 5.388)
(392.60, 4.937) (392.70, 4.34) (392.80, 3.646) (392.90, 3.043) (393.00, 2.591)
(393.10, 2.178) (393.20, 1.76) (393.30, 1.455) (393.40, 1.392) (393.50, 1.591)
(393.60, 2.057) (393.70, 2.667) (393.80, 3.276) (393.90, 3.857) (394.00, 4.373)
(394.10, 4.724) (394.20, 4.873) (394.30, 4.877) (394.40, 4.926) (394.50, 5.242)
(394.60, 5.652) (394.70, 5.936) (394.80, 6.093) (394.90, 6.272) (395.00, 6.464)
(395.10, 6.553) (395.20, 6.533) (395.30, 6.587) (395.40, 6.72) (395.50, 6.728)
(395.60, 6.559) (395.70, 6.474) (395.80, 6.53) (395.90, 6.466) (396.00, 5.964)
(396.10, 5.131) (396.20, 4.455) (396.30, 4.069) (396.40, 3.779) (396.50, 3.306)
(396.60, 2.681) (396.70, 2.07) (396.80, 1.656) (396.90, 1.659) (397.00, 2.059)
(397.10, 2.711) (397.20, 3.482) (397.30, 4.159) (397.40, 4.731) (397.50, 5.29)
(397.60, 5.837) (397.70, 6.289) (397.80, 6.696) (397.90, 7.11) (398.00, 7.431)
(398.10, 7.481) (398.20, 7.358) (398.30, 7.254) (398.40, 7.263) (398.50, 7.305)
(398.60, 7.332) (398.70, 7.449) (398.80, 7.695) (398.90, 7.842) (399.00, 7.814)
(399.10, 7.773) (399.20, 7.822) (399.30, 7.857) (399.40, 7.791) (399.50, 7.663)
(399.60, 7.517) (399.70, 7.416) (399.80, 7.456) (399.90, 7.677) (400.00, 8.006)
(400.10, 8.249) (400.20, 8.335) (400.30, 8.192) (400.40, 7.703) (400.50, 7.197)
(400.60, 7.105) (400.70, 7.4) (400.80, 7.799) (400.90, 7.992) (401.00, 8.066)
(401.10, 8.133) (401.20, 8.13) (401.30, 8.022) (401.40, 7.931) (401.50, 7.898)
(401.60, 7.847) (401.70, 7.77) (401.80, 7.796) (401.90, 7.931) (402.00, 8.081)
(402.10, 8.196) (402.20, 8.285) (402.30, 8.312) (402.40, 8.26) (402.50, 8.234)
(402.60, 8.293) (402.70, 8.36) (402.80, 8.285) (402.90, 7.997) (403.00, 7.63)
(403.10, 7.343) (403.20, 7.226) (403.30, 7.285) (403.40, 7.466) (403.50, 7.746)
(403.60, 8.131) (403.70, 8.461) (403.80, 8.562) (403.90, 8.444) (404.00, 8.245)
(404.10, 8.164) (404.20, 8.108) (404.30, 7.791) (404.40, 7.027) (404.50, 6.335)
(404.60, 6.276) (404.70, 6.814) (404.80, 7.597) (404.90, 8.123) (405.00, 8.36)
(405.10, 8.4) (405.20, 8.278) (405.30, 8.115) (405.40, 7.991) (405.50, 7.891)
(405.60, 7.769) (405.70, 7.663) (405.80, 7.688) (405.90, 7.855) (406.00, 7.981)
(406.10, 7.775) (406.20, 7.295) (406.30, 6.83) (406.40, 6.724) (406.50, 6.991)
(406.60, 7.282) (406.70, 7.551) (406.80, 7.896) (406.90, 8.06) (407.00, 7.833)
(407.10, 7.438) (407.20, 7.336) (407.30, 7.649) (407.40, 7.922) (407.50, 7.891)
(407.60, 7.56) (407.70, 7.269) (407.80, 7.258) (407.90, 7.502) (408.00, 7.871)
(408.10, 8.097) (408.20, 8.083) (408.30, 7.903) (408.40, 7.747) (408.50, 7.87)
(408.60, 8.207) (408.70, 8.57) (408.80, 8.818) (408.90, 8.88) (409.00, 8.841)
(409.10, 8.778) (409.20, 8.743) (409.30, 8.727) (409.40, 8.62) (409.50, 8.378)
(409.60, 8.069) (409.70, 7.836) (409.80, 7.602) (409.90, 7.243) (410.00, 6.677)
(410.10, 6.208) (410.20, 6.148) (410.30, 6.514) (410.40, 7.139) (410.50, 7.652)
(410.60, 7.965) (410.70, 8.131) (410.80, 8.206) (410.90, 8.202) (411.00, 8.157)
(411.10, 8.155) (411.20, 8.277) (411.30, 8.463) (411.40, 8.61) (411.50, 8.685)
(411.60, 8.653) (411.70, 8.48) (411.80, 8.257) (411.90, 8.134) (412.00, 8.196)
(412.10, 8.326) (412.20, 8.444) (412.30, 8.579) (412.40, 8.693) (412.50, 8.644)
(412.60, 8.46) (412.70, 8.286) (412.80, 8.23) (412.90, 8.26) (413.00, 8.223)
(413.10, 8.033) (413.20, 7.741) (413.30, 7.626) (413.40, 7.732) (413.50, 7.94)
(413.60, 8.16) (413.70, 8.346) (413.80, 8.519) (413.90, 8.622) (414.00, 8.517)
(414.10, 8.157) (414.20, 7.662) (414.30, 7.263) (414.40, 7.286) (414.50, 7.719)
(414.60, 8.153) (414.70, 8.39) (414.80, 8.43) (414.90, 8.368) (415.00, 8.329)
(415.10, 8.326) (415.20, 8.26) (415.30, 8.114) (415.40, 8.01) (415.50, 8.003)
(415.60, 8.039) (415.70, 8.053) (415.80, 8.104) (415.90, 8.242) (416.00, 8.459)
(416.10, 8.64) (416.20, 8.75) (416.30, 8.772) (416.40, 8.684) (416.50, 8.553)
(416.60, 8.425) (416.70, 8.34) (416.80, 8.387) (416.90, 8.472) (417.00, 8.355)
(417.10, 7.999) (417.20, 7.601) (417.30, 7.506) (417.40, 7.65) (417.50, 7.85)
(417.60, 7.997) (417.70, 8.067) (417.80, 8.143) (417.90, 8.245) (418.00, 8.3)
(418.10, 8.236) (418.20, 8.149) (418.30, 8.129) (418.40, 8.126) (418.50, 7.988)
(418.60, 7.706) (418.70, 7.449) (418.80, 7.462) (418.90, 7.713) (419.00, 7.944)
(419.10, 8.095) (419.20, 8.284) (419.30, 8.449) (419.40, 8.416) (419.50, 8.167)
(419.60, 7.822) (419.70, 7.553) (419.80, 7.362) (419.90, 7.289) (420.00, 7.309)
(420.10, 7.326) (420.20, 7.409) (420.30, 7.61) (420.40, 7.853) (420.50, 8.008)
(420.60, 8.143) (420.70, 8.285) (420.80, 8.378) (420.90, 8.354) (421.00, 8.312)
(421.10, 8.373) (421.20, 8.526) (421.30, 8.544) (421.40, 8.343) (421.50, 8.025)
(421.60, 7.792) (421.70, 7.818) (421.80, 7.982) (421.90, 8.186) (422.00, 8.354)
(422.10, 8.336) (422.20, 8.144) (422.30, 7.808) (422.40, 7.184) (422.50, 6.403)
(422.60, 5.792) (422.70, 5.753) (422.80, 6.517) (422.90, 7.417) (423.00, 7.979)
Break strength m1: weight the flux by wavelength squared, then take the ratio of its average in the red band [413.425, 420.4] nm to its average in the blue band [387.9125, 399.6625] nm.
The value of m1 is 1.6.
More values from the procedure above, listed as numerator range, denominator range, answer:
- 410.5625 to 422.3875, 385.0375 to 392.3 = 1.57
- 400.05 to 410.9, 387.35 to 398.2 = 1.59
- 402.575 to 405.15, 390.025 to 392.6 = 1.34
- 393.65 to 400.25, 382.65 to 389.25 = 1.17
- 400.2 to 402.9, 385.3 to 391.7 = 1.44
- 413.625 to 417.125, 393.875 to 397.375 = 1.88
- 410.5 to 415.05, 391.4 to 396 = 1.81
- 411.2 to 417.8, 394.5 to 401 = 1.42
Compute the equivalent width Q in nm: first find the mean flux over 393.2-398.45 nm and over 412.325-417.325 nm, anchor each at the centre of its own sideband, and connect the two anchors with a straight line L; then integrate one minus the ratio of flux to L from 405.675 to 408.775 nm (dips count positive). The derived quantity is -0.36 nm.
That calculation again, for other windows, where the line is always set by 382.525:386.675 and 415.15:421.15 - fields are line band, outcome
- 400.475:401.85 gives -0.26 nm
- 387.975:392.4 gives -0.27 nm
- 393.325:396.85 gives 0.77 nm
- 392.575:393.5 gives 0.50 nm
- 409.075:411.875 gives -0.21 nm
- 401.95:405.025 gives -0.49 nm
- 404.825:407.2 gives -0.24 nm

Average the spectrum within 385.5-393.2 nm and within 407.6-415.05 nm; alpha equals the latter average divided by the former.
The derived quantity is 1.4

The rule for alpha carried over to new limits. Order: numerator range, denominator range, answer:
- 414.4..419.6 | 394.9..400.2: 1.33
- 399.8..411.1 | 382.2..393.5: 1.47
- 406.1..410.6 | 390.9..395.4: 1.54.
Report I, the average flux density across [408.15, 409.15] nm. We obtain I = 8.37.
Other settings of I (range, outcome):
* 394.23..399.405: 5.77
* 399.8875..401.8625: 7.87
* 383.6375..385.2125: 5.43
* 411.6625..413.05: 8.37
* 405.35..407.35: 7.57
